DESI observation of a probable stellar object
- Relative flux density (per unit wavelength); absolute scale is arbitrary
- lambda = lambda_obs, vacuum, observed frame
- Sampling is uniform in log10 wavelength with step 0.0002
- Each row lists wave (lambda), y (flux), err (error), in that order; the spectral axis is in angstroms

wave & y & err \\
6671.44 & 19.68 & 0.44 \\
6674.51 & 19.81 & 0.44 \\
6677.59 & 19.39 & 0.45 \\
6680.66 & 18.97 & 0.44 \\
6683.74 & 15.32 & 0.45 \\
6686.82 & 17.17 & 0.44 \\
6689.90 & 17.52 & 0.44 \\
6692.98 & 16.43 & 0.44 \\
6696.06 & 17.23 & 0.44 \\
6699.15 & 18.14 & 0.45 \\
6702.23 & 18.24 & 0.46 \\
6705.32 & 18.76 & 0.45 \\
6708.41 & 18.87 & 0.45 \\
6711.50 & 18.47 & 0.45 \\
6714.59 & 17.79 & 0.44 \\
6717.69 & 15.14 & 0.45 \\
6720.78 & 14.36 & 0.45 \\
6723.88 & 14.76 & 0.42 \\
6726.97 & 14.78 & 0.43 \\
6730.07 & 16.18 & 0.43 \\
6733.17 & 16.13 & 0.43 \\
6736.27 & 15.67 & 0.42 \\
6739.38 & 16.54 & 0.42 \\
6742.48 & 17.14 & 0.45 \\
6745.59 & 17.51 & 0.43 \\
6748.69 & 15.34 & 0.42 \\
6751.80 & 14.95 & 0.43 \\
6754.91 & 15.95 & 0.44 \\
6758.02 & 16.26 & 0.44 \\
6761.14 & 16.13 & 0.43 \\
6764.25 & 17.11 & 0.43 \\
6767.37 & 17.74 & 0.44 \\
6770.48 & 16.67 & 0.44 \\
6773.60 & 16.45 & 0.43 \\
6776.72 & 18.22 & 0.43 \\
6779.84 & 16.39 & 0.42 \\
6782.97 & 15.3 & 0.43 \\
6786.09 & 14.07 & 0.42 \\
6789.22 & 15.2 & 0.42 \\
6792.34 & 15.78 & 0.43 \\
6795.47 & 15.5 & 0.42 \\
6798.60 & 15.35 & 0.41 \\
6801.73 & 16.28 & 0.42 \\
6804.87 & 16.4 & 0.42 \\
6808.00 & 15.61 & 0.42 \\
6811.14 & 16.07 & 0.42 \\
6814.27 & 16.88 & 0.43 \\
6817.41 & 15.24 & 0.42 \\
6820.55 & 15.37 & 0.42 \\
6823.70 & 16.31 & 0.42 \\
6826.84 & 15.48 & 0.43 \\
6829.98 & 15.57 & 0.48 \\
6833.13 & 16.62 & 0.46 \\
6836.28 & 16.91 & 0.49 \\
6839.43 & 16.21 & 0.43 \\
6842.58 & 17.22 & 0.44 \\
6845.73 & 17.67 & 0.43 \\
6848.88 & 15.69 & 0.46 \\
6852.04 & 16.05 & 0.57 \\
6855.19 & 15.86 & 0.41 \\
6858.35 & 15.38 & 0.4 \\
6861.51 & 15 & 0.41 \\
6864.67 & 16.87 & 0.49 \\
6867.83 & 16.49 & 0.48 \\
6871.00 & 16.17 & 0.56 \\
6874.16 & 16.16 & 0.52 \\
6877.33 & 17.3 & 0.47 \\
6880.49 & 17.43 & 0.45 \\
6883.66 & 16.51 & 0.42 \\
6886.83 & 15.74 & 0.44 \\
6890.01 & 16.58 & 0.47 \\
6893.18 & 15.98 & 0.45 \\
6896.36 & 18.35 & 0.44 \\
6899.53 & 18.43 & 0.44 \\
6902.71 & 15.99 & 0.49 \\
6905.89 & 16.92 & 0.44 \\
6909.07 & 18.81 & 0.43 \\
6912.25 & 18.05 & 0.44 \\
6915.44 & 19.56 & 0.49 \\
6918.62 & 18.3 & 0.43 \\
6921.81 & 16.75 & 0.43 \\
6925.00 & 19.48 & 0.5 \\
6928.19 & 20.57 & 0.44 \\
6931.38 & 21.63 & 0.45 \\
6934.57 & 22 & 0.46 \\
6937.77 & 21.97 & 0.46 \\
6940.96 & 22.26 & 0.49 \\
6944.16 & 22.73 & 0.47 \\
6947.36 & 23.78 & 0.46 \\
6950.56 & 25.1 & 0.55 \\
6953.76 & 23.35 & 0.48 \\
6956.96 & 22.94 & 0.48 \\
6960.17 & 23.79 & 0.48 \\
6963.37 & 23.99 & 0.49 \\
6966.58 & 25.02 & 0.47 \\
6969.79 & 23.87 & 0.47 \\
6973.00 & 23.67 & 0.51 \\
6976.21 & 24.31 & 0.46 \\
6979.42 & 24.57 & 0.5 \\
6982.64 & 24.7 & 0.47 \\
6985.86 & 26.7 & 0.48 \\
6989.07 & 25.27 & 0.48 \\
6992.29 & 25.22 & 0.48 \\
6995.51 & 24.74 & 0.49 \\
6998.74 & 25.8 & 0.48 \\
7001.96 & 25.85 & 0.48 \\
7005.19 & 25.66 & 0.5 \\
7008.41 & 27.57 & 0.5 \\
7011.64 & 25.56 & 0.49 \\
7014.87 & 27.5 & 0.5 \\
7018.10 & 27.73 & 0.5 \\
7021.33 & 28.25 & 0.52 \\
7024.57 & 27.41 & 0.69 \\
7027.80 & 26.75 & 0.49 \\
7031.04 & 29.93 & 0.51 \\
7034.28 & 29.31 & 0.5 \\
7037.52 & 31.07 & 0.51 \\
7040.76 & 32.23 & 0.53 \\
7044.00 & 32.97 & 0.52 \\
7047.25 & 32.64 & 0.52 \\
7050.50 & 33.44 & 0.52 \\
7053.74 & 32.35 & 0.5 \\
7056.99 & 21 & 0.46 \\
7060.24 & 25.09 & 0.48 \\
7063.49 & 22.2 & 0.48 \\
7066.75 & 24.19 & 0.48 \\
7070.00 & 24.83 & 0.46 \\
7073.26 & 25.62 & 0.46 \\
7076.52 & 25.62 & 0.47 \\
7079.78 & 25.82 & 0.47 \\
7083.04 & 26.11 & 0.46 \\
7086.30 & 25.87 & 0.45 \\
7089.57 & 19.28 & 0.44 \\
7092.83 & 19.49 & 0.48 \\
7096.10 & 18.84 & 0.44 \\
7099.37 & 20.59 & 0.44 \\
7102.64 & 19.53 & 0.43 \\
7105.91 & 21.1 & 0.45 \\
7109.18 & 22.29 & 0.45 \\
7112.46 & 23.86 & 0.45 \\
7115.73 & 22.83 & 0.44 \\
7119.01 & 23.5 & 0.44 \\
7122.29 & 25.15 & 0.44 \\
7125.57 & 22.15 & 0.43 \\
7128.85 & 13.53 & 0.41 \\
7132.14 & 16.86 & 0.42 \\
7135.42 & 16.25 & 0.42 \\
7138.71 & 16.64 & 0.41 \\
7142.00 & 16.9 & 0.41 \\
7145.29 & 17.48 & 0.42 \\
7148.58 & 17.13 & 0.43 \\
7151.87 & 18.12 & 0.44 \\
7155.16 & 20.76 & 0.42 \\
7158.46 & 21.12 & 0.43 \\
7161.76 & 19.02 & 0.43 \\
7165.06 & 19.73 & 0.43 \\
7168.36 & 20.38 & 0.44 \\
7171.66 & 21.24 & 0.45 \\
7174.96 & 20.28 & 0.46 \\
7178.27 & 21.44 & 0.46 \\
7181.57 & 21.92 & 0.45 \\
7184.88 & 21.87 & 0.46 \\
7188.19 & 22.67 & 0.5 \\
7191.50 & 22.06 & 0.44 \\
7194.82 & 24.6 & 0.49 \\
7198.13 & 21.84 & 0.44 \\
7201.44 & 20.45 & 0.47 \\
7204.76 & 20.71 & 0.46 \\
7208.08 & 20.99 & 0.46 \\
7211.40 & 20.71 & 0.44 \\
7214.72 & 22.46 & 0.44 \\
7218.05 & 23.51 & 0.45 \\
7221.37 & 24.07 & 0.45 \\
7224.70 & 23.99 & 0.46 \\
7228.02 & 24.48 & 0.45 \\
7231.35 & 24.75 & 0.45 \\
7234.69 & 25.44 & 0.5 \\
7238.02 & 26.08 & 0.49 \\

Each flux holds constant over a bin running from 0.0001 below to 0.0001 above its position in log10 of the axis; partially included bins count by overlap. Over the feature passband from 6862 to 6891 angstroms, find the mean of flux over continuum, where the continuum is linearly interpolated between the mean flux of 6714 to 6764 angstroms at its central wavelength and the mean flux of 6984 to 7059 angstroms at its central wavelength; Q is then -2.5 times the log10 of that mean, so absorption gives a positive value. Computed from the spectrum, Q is 0.30 mag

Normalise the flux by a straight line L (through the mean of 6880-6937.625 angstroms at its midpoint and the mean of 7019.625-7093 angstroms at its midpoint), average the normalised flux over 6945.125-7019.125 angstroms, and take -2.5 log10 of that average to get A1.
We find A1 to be -0.11 mag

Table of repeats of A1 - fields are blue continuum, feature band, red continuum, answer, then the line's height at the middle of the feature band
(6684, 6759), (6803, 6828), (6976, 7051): 0.26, 20.2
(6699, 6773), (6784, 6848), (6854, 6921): 0.05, 16.8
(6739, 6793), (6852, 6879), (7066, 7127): 0.13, 18.3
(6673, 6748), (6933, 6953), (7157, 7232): -0.18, 19.4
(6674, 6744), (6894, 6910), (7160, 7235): 0.09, 19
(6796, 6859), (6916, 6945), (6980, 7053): 0.11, 22.6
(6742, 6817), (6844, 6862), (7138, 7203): 0.06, 16.9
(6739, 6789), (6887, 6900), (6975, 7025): 0.26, 21.7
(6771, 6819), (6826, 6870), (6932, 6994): 0.14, 18.5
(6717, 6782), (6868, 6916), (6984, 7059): 0.29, 22.4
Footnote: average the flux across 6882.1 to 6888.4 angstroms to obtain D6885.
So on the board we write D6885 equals 16.1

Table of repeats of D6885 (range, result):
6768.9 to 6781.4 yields 16.9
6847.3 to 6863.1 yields 15.6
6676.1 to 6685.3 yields 17.9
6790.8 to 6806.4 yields 15.9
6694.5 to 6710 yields 18.2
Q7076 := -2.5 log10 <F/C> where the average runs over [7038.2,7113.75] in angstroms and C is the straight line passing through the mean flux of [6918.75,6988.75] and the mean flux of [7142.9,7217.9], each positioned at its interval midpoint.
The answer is -0.15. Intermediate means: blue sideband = 23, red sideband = 20.8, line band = 25.1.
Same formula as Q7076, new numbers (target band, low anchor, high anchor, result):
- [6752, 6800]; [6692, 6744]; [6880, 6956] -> 0.09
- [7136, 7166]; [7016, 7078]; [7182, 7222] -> 0.29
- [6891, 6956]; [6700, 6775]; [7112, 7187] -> -0.11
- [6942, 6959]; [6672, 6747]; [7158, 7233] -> -0.20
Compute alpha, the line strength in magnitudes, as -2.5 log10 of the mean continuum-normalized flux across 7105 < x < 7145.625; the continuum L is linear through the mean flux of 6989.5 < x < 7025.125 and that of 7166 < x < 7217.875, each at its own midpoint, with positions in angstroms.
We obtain 0.17 mag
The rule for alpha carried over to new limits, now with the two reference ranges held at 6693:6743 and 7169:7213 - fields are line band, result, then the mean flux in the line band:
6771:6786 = 0.065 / 16.3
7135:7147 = 0.241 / 16.9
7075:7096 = -0.141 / 23.3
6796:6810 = 0.112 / 15.9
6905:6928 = 0.019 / 18.4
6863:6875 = 0.116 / 16.4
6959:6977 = -0.242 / 24.1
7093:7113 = -0.004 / 20.8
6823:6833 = 0.129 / 15.9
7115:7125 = -0.141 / 23.7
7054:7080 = -0.210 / 24.6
